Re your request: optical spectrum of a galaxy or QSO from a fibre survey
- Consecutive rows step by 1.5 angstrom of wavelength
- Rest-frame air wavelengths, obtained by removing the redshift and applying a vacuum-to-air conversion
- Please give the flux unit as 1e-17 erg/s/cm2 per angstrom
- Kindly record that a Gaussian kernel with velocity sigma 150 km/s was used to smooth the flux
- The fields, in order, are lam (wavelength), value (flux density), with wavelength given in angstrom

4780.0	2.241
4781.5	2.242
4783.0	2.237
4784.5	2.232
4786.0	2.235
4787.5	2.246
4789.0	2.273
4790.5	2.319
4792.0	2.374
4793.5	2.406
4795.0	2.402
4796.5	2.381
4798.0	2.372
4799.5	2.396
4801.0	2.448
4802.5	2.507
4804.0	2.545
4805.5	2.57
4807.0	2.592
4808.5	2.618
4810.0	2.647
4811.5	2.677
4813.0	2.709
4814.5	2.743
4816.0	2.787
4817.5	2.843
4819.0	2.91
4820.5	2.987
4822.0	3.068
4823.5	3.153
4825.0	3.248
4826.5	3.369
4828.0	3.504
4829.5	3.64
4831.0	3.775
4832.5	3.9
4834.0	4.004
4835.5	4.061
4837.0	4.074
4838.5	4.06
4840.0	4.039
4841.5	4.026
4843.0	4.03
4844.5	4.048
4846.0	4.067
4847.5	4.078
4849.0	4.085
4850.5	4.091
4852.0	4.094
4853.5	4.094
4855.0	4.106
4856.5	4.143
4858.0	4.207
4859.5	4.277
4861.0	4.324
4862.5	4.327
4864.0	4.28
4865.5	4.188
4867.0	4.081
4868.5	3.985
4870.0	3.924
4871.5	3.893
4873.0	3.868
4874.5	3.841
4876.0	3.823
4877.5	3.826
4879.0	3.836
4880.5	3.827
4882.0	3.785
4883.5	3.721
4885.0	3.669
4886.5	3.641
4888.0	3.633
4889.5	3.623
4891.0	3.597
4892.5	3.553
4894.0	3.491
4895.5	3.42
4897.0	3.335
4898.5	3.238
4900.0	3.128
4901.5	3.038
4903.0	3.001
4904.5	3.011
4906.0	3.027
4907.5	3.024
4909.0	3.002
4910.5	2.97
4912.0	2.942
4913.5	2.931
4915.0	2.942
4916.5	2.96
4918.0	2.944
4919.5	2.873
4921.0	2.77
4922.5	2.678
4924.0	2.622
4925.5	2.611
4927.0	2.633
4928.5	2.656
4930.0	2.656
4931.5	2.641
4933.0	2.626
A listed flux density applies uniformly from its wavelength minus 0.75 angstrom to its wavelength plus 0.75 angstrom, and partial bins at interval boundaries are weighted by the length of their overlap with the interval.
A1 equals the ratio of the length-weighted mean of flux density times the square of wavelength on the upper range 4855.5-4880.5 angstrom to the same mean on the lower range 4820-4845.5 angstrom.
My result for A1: 1.1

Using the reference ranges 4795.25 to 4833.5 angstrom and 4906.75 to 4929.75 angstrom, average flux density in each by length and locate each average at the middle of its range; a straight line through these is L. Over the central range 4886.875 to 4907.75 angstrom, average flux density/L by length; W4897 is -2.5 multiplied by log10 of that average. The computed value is -0.16 mag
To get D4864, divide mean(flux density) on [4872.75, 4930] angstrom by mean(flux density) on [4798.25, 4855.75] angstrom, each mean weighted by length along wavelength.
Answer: 1.0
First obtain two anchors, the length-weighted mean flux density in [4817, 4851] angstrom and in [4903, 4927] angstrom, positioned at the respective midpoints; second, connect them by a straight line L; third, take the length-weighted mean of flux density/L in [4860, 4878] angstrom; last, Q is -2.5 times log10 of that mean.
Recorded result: -0.20 mag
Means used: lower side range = 3.7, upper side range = 2.88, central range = 4.04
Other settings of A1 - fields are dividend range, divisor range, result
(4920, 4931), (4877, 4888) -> 0.72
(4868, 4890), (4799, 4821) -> 1.46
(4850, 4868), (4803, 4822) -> 1.56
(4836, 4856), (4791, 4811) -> 1.67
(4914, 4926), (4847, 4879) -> 0.71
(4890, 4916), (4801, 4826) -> 1.18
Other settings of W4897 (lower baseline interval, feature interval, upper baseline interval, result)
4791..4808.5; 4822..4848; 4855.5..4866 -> -0.092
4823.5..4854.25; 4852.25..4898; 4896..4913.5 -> -0.129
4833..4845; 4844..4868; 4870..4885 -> -0.057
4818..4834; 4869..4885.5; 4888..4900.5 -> -0.119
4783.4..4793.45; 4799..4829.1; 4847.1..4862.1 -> 0.070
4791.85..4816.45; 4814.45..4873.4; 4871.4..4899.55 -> -0.231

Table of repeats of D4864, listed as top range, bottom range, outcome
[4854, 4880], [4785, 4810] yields 1.67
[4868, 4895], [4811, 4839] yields 1.12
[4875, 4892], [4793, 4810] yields 1.50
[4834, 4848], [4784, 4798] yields 1.74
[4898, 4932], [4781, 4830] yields 1.09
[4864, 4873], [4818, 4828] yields 1.28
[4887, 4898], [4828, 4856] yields 0.88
